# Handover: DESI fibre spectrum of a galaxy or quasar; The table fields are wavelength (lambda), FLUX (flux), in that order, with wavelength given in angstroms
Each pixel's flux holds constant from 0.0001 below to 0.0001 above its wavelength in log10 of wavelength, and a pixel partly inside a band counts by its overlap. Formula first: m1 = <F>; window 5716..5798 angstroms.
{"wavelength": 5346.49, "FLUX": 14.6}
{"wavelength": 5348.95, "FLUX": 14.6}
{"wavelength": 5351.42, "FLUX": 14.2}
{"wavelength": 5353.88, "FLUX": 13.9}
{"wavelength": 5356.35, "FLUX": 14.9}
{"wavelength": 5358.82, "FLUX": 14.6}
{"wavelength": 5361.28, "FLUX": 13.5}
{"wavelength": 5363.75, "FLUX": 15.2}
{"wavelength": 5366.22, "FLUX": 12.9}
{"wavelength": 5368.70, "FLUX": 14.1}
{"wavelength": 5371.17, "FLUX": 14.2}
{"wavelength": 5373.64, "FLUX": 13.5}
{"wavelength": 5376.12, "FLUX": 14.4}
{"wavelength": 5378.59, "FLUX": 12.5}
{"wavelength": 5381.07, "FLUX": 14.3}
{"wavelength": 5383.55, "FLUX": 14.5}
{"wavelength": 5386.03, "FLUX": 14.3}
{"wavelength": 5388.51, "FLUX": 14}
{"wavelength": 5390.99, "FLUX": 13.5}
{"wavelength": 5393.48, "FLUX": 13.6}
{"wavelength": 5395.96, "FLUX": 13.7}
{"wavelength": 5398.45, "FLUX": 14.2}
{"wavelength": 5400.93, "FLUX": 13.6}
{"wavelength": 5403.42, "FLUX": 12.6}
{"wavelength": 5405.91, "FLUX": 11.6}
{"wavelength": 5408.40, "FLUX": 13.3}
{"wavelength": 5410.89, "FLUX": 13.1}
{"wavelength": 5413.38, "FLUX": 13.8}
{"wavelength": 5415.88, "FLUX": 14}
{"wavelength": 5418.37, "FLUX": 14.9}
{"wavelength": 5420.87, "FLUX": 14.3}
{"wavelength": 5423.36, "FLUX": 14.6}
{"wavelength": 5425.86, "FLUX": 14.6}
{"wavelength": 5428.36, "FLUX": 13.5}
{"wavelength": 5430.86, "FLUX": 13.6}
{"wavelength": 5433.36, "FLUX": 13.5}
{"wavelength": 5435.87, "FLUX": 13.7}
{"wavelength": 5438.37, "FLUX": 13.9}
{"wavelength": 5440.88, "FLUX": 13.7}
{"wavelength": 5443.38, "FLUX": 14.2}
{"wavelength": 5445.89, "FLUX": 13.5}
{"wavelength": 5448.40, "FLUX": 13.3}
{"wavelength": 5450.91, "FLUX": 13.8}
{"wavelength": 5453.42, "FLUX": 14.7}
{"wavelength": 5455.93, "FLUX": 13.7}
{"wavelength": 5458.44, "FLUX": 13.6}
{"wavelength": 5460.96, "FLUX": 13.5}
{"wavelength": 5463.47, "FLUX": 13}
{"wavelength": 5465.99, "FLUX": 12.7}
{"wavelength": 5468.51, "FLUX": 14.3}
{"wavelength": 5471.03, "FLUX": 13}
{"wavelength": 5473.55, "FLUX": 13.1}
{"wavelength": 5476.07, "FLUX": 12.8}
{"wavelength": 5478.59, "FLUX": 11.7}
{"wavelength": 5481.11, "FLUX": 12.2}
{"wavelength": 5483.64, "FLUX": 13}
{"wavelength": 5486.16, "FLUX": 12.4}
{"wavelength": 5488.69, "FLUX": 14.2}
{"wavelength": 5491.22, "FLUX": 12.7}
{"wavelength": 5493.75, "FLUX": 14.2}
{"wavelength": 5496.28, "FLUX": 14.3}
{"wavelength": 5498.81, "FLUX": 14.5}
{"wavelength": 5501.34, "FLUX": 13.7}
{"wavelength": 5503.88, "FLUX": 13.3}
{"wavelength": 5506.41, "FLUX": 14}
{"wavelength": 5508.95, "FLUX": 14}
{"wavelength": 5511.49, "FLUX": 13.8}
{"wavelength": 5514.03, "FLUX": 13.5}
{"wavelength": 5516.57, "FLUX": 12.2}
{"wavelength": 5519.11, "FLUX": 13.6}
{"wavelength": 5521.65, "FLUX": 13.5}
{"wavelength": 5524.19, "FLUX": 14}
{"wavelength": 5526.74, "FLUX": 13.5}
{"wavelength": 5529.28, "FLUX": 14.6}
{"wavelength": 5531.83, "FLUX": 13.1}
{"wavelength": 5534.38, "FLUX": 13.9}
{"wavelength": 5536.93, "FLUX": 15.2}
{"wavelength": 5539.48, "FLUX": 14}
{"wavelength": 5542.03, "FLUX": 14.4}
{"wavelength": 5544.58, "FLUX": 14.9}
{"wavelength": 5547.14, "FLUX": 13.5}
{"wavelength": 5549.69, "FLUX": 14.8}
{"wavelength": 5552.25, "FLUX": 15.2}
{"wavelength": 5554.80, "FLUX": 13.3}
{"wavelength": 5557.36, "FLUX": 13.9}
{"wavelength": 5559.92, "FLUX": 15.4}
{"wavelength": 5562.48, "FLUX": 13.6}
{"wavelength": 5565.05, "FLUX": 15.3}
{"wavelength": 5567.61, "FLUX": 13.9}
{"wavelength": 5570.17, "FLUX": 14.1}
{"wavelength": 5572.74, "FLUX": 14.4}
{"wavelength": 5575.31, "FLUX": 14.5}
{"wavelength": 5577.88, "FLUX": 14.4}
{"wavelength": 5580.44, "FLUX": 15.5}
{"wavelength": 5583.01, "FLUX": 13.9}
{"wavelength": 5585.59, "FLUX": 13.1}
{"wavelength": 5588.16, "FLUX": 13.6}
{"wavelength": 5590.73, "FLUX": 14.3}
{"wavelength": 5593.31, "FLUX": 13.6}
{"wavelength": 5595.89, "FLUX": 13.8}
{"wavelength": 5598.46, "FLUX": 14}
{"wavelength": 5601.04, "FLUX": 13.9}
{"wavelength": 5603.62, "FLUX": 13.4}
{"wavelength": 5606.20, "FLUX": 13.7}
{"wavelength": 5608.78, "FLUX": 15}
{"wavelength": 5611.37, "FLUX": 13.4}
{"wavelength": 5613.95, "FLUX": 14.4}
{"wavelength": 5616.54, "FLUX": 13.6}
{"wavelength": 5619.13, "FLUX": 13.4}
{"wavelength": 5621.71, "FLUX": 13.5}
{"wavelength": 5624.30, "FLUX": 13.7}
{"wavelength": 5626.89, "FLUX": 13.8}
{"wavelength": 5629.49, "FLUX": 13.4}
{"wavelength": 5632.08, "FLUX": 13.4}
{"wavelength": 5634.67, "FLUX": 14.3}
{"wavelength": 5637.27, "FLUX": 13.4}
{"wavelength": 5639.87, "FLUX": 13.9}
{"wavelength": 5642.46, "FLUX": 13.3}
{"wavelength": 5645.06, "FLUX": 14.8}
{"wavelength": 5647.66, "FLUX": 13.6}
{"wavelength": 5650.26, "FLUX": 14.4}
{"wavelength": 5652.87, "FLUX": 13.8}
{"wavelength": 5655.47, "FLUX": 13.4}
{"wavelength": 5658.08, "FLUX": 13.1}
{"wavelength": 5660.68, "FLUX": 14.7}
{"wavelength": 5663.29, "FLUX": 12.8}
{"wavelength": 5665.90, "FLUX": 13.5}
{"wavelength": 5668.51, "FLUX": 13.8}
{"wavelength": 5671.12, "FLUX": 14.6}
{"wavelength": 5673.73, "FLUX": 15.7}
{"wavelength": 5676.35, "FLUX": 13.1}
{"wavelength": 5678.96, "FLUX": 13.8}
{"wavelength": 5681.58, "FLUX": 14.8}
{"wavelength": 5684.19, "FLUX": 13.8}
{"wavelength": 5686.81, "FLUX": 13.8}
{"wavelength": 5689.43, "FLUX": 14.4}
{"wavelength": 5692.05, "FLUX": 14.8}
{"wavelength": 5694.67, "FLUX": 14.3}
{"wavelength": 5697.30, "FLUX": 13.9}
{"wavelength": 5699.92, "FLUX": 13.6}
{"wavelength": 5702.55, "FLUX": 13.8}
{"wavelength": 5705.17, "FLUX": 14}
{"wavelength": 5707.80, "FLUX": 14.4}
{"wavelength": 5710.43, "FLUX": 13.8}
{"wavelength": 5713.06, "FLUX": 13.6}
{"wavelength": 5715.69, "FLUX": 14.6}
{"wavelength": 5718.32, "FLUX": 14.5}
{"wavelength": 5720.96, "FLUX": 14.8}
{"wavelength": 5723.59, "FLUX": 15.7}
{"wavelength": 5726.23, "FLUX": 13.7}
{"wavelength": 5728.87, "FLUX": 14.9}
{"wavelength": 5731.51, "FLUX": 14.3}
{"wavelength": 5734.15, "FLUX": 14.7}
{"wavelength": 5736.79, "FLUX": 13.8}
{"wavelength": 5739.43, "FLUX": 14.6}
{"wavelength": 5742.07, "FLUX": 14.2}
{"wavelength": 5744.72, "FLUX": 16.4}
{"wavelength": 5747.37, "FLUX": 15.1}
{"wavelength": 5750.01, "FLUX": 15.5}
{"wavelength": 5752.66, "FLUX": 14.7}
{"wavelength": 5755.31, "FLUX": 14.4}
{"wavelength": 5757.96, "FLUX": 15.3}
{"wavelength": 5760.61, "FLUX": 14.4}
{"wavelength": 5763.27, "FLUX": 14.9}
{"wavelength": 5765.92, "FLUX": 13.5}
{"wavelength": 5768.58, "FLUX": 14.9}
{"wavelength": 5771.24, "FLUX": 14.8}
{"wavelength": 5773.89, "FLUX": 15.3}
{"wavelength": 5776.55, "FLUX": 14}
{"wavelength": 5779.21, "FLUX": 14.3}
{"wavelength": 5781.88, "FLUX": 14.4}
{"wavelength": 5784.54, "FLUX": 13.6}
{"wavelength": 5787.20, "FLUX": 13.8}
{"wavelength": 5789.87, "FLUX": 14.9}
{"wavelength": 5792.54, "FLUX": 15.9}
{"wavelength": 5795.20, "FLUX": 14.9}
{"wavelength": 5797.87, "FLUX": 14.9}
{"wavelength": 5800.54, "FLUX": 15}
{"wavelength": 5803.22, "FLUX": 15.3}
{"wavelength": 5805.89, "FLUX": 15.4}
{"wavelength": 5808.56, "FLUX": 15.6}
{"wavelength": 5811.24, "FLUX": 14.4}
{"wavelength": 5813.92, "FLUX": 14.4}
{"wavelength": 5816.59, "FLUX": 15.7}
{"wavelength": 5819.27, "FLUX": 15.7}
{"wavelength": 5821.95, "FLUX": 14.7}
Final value 14.7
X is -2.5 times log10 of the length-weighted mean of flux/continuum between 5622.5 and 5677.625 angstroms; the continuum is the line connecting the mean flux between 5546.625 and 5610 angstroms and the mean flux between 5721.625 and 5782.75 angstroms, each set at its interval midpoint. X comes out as 0.04 mag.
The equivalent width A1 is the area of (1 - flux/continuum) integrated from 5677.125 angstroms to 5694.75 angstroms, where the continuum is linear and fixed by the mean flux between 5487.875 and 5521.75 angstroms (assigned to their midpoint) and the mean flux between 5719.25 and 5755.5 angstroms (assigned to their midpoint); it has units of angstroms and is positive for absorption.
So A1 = 0.4 angstroms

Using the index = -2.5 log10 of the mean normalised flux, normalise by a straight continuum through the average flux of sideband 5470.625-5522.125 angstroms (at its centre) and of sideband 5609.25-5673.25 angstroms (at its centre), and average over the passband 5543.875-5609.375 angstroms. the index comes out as -0.05 mag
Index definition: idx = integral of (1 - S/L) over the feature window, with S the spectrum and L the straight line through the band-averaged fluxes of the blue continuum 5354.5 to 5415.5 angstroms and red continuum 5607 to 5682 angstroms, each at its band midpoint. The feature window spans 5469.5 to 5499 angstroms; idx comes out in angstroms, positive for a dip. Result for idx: 1.4 angstroms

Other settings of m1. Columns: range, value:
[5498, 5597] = 14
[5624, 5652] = 13.8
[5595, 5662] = 13.8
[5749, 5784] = 14.6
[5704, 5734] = 14.4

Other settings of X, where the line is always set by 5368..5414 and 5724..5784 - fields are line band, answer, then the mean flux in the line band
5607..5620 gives 0.022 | 14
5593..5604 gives 0.032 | 13.8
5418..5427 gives -0.067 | 14.6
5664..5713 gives 0.029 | 14.1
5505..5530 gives 0.025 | 13.6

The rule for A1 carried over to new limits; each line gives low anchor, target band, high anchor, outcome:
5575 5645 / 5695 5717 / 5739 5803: 0.6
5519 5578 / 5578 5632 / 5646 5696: 1.0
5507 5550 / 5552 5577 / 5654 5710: -0.7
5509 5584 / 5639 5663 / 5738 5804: 1.0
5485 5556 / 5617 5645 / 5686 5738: 0.9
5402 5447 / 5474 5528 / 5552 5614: 2.0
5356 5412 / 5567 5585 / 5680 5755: -0.3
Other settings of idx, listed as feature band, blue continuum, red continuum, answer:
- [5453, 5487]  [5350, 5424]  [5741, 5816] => 2.3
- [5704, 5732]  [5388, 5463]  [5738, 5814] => 0.4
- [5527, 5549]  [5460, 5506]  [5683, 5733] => -1.1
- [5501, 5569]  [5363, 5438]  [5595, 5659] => -1.1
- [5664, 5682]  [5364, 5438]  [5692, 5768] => 0.3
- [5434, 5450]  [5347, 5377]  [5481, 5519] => 0.1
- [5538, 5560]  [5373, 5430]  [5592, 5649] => -0.9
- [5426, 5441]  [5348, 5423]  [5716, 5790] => 0.3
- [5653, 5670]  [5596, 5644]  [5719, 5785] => 0.6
